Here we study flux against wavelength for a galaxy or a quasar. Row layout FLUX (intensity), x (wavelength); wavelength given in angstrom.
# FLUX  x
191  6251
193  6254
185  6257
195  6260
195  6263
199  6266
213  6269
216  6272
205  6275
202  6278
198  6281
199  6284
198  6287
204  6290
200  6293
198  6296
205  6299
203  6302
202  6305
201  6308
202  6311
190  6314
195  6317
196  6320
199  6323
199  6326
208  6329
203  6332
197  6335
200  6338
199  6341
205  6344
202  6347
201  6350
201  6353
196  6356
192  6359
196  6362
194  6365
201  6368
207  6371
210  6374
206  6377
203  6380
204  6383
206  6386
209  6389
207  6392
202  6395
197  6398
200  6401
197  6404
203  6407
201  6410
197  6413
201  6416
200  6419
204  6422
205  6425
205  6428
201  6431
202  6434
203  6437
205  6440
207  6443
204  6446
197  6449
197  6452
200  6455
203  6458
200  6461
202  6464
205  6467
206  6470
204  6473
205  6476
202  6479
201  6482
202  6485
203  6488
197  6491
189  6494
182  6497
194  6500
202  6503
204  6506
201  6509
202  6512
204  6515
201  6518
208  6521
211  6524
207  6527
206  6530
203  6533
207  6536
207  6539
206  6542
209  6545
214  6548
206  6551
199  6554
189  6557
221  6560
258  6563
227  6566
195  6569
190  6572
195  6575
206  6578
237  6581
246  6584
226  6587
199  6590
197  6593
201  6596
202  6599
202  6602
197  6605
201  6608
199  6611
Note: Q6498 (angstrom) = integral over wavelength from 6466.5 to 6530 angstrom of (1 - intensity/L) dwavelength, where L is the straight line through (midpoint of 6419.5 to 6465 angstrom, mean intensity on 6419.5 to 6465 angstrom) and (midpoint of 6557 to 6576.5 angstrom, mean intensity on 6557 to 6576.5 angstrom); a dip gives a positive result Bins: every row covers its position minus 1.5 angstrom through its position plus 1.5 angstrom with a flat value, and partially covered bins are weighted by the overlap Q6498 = 1.6 angstrom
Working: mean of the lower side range 202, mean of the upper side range 212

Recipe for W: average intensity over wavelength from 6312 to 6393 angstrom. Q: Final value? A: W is 201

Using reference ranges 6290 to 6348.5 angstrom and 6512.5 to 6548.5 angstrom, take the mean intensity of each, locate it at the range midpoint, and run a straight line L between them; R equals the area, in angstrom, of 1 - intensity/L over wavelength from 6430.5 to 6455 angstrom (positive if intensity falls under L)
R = 0.2 angstrom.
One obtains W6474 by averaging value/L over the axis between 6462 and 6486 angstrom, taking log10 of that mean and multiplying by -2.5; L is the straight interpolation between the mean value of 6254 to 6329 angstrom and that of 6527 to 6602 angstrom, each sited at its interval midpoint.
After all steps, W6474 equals 0.02 mag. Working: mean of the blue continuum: 200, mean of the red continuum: 210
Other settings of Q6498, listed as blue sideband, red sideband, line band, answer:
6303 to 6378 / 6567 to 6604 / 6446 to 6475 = 0.3 angstrom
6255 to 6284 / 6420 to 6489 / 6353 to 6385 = 0.1 angstrom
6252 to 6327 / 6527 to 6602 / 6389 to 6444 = 0.6 angstrom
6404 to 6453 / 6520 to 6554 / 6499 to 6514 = 0.4 angstrom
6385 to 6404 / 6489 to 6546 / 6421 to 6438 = -0.1 angstrom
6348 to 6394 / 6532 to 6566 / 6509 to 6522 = 0.4 angstrom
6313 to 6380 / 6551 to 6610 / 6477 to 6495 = 0.6 angstrom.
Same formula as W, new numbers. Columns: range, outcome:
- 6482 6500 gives 195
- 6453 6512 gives 200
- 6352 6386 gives 201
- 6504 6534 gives 205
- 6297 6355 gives 200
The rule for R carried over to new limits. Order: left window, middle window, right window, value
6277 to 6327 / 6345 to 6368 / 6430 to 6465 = 0.3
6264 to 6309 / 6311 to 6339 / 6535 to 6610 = 0.7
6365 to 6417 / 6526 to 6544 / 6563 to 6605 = 0.2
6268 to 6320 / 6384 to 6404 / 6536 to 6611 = 0.1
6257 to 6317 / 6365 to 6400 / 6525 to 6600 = 0.0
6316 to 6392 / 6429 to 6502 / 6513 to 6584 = 2.0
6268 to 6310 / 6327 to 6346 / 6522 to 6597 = 0.2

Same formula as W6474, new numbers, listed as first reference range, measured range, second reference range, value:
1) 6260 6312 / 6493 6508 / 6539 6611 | 0.07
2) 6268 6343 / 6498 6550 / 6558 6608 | 0.02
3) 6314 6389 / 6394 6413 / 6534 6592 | 0.02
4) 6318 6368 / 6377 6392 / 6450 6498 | -0.03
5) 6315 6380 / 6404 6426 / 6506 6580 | 0.01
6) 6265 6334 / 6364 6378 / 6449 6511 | -0.02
